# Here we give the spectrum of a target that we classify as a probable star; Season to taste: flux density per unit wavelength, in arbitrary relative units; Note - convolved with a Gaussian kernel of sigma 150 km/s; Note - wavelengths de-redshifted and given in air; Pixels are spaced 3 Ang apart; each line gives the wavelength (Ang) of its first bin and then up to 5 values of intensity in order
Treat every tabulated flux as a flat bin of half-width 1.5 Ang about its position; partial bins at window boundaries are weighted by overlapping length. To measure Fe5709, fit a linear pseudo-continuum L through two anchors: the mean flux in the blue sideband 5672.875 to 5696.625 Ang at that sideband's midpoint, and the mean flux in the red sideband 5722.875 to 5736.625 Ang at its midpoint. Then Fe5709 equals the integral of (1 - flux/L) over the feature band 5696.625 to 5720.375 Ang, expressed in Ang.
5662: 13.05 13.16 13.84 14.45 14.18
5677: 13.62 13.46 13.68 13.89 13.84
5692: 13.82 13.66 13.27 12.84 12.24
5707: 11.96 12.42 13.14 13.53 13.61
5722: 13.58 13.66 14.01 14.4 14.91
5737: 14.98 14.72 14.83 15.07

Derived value 2.0 Ang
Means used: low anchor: 13.8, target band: 12.9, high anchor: 14.3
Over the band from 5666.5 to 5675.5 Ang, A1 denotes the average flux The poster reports 14.2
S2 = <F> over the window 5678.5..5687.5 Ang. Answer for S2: 13.7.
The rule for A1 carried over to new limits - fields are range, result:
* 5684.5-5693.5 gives 13.9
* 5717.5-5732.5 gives 13.9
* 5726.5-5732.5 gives 14.2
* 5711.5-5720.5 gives 13.4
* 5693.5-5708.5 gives 12.8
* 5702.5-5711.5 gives 12.2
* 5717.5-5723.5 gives 13.6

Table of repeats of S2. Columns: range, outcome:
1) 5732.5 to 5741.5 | 14.9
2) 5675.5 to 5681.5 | 13.5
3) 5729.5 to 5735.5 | 14.7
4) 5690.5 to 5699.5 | 13.6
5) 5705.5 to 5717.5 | 12.8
